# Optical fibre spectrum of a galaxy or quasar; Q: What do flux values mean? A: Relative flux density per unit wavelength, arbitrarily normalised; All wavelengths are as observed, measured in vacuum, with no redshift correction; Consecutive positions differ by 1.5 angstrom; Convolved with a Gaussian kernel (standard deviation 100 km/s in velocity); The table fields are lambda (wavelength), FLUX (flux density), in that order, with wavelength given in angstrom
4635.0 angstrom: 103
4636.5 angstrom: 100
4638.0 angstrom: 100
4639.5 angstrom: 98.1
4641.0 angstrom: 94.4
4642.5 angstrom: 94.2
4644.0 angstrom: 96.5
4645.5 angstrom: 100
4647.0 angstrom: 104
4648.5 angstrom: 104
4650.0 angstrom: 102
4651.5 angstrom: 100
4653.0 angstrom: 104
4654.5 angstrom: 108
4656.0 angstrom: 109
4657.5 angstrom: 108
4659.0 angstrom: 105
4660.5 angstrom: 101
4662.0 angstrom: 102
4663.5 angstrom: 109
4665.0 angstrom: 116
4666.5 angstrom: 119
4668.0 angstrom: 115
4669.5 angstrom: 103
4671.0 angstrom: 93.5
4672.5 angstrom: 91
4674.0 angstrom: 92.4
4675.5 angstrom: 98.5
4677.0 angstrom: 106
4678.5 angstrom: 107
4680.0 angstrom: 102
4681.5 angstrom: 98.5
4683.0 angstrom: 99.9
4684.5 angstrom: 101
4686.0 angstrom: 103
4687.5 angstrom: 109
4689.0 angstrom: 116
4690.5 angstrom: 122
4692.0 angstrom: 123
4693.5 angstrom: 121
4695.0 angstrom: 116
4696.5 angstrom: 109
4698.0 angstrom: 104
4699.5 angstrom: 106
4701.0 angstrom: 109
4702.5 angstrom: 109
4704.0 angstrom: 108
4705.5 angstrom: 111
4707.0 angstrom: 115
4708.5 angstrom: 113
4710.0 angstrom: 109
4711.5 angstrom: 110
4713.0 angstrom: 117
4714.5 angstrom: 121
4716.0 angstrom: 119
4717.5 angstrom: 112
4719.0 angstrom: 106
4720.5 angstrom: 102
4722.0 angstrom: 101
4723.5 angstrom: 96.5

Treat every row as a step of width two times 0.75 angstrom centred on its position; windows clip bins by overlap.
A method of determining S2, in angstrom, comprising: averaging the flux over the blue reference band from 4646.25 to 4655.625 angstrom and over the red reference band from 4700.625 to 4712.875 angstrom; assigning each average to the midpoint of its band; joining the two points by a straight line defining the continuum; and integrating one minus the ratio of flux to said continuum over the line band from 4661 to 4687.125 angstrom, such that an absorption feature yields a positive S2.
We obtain 0.82 angstrom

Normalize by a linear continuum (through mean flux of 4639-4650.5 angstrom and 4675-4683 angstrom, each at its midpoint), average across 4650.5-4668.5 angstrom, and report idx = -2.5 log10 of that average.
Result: -0.08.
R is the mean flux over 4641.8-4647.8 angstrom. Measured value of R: 98.8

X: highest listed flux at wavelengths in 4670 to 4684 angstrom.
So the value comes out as 107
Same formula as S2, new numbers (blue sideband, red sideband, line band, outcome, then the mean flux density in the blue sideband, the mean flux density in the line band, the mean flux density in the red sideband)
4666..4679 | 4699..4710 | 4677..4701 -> -0.6 angstrom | 102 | 109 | 110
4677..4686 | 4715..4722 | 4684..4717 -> -2.1 angstrom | 102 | 112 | 109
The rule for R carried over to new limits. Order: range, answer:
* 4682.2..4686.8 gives 101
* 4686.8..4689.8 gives 113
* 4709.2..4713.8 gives 112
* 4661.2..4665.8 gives 109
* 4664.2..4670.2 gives 113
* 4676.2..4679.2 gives 106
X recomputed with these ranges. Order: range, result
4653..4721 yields 123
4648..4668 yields 119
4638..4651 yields 104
